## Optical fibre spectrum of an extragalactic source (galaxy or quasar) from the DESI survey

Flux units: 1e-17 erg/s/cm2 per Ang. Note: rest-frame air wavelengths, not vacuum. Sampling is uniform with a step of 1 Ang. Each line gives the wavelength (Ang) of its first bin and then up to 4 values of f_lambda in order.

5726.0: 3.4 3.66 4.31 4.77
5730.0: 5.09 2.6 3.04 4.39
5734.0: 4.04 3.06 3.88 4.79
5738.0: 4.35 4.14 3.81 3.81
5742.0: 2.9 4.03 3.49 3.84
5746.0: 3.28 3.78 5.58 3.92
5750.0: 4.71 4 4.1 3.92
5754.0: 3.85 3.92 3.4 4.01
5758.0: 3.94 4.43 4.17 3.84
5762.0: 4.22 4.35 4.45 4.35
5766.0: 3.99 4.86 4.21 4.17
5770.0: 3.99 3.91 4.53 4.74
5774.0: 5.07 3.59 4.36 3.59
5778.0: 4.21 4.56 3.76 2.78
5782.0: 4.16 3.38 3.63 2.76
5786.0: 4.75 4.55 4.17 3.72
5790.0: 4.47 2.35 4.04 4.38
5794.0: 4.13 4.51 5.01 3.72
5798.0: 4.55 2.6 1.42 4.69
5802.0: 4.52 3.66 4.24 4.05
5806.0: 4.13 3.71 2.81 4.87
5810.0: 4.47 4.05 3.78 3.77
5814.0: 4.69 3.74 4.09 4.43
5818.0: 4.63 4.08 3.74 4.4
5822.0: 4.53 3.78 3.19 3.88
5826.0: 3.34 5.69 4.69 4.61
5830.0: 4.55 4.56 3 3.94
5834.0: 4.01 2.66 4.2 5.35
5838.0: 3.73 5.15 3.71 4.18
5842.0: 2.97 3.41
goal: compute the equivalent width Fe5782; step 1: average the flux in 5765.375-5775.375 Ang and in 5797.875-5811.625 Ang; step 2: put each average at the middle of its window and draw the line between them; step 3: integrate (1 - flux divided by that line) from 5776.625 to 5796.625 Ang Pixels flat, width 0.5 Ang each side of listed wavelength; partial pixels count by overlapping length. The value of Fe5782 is 0.64 Ang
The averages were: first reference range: 4.32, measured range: 3.95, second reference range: 3.82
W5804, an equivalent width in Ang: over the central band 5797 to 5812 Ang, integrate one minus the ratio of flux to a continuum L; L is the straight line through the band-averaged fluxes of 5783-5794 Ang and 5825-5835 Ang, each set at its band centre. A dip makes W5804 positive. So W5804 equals 0.6 Ang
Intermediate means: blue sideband 3.87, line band 3.83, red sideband 4.17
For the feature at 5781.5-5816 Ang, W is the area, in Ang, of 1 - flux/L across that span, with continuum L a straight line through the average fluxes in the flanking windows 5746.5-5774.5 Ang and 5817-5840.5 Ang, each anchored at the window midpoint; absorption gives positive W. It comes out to 2.1 Ang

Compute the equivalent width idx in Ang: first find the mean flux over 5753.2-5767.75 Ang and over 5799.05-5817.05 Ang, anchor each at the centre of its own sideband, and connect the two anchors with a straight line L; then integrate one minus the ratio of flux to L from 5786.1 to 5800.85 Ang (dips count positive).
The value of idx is 0.37 Ang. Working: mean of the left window 4.12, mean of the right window 3.91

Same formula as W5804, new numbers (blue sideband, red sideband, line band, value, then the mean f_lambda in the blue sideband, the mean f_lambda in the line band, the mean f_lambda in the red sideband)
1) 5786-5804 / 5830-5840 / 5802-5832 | -0.9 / 3.94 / 4.13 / 4.07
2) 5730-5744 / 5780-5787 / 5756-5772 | -2.0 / 3.79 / 4.18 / 3.66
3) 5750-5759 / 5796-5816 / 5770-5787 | -0.3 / 3.97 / 4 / 3.9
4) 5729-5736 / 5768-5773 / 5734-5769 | -0.3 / 3.79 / 4.04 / 4.22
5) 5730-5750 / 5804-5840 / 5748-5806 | -0.8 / 3.88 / 4.04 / 4.12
